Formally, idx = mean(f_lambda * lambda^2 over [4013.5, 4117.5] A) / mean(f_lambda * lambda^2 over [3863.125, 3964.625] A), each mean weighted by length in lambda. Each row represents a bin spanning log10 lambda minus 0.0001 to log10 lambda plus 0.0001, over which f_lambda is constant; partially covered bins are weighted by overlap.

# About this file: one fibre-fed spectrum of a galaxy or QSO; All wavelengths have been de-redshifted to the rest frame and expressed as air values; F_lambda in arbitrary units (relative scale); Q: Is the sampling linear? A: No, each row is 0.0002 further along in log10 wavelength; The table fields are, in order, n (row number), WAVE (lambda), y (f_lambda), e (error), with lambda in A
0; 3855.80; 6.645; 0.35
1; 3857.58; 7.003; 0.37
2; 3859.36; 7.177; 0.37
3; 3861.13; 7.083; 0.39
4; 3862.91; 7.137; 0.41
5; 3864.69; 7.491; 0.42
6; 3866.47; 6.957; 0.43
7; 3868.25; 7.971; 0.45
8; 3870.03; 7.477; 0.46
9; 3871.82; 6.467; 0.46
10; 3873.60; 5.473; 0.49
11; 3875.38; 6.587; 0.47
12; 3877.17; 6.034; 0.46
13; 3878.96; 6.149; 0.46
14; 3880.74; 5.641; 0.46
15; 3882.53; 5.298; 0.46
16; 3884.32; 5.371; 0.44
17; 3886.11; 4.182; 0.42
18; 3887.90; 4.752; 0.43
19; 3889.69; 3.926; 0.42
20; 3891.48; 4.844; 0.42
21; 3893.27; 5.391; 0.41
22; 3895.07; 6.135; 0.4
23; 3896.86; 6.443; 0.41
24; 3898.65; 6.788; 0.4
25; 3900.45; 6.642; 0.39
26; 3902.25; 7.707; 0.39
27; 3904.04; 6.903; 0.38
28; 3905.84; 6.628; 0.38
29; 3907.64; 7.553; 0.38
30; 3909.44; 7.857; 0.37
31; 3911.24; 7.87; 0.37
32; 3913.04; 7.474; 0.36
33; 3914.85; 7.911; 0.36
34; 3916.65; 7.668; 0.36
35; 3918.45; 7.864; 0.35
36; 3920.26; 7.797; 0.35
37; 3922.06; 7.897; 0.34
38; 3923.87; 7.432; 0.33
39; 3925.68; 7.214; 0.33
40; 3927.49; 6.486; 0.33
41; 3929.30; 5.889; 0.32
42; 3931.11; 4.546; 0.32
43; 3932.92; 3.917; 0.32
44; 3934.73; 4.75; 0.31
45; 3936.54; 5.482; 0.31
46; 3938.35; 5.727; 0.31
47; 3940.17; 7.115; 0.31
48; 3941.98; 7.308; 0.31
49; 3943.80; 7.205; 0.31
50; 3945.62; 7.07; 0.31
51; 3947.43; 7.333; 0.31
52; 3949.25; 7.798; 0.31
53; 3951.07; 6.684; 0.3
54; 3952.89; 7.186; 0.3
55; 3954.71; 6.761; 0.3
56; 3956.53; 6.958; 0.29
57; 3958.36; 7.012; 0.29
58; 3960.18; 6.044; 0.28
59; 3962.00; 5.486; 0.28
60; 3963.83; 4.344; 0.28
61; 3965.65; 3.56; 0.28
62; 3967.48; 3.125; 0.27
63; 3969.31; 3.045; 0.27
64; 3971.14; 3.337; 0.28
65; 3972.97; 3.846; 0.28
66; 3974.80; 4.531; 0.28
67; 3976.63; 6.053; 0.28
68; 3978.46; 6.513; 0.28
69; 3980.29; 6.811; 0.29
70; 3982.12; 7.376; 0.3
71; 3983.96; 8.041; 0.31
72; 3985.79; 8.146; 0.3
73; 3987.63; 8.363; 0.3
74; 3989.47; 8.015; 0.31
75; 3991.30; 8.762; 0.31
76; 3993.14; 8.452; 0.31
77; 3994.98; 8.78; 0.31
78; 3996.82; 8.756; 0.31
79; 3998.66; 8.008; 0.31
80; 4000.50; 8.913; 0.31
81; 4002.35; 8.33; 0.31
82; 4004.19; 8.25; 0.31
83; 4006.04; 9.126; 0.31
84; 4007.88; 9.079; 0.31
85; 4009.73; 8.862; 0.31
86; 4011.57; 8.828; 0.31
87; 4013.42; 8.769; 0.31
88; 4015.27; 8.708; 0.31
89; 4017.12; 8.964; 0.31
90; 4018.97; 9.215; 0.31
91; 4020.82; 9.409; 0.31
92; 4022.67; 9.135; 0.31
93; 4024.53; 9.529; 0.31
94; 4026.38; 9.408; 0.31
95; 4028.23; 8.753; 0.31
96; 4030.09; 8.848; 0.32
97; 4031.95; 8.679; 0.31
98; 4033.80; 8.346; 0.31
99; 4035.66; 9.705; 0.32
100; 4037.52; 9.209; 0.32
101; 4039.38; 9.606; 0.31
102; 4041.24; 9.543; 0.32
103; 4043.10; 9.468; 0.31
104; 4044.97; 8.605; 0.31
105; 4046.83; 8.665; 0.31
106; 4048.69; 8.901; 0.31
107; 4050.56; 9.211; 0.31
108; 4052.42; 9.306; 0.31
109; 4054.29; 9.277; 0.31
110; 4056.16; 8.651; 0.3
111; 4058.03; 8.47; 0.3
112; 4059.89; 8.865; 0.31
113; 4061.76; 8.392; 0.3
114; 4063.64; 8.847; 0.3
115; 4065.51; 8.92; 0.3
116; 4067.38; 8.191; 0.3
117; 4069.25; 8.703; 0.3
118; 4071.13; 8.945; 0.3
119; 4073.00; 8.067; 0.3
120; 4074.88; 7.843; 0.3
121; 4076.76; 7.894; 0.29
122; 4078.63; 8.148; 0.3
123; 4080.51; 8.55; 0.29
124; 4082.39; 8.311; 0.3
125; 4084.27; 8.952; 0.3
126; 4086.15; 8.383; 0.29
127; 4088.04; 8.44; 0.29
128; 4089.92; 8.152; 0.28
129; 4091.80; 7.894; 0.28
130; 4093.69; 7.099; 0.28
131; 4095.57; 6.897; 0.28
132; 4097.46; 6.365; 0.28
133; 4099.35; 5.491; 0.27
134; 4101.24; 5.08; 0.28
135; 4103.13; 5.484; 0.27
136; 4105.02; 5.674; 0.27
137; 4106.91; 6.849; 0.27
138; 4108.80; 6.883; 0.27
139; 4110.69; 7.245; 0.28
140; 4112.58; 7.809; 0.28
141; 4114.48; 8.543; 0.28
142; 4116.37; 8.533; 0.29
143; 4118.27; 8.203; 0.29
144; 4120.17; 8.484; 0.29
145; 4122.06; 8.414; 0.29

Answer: 1.4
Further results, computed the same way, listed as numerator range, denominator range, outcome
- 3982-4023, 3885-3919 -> 1.39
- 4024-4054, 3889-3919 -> 1.43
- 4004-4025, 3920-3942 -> 1.52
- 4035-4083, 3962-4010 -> 1.32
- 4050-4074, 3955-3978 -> 1.89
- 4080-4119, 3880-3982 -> 1.30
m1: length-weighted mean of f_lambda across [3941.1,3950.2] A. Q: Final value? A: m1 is 7.34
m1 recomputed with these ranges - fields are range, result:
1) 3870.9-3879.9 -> 6.14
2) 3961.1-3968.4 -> 4.12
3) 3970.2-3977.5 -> 4.43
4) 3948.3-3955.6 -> 7.11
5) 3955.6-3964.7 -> 5.98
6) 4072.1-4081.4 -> 8.1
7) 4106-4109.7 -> 6.87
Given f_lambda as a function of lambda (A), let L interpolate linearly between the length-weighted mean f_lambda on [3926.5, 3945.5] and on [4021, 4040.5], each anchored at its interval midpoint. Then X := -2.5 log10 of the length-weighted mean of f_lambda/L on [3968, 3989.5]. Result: 0.22 mag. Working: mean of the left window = 5.9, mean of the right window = 9.14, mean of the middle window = 6.04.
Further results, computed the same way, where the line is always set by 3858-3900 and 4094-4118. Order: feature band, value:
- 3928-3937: 0.26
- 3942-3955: -0.14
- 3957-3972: 0.36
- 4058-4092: -0.25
